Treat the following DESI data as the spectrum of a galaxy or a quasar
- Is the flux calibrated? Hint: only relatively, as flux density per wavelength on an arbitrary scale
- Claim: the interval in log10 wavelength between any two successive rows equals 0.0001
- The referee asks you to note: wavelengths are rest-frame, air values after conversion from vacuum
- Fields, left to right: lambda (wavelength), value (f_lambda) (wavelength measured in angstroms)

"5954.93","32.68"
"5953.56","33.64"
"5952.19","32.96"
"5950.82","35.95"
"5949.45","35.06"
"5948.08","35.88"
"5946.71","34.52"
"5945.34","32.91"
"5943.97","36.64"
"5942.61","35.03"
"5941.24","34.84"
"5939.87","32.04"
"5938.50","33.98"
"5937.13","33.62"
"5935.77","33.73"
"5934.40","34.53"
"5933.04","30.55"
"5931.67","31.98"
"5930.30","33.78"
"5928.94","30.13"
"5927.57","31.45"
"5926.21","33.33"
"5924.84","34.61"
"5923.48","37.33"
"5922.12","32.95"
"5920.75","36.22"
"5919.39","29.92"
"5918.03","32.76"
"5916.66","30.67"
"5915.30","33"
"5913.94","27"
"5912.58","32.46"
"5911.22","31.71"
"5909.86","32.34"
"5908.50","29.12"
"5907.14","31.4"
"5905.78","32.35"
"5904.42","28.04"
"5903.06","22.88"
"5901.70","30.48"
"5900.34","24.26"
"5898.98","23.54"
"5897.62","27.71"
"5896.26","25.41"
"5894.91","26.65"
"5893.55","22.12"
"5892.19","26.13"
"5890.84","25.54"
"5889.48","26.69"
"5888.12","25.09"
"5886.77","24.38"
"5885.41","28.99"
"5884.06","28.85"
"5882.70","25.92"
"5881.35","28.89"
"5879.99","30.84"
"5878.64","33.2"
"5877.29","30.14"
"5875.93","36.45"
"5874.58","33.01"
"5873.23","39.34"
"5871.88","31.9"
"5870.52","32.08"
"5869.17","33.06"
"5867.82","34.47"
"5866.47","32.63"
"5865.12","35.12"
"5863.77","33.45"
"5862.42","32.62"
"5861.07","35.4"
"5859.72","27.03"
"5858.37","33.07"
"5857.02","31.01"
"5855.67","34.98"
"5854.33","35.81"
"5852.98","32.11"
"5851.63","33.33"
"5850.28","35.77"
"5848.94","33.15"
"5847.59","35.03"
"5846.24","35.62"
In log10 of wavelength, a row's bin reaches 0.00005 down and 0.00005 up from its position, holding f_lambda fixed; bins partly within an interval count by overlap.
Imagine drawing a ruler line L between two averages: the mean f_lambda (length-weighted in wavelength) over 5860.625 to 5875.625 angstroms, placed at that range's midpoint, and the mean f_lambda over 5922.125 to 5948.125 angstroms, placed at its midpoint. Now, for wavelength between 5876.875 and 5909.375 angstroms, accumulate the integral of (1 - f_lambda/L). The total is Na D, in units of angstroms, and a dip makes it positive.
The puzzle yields 6.1 angstroms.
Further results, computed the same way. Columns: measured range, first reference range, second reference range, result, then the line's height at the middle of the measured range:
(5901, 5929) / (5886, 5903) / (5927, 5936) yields -2.1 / 29.3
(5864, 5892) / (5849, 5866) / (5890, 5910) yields -0.4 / 30.3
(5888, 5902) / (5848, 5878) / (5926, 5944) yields 3.2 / 33.3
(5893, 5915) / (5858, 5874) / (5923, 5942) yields 3.4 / 33.3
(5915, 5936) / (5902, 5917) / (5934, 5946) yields -0.5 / 32.2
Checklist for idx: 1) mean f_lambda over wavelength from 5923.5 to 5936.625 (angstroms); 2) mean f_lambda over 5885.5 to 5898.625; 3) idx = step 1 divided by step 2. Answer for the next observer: 1.29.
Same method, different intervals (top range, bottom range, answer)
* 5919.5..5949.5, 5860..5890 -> 1.07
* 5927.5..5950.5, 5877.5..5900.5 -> 1.25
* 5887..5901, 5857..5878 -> 0.76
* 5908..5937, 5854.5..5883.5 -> 0.99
